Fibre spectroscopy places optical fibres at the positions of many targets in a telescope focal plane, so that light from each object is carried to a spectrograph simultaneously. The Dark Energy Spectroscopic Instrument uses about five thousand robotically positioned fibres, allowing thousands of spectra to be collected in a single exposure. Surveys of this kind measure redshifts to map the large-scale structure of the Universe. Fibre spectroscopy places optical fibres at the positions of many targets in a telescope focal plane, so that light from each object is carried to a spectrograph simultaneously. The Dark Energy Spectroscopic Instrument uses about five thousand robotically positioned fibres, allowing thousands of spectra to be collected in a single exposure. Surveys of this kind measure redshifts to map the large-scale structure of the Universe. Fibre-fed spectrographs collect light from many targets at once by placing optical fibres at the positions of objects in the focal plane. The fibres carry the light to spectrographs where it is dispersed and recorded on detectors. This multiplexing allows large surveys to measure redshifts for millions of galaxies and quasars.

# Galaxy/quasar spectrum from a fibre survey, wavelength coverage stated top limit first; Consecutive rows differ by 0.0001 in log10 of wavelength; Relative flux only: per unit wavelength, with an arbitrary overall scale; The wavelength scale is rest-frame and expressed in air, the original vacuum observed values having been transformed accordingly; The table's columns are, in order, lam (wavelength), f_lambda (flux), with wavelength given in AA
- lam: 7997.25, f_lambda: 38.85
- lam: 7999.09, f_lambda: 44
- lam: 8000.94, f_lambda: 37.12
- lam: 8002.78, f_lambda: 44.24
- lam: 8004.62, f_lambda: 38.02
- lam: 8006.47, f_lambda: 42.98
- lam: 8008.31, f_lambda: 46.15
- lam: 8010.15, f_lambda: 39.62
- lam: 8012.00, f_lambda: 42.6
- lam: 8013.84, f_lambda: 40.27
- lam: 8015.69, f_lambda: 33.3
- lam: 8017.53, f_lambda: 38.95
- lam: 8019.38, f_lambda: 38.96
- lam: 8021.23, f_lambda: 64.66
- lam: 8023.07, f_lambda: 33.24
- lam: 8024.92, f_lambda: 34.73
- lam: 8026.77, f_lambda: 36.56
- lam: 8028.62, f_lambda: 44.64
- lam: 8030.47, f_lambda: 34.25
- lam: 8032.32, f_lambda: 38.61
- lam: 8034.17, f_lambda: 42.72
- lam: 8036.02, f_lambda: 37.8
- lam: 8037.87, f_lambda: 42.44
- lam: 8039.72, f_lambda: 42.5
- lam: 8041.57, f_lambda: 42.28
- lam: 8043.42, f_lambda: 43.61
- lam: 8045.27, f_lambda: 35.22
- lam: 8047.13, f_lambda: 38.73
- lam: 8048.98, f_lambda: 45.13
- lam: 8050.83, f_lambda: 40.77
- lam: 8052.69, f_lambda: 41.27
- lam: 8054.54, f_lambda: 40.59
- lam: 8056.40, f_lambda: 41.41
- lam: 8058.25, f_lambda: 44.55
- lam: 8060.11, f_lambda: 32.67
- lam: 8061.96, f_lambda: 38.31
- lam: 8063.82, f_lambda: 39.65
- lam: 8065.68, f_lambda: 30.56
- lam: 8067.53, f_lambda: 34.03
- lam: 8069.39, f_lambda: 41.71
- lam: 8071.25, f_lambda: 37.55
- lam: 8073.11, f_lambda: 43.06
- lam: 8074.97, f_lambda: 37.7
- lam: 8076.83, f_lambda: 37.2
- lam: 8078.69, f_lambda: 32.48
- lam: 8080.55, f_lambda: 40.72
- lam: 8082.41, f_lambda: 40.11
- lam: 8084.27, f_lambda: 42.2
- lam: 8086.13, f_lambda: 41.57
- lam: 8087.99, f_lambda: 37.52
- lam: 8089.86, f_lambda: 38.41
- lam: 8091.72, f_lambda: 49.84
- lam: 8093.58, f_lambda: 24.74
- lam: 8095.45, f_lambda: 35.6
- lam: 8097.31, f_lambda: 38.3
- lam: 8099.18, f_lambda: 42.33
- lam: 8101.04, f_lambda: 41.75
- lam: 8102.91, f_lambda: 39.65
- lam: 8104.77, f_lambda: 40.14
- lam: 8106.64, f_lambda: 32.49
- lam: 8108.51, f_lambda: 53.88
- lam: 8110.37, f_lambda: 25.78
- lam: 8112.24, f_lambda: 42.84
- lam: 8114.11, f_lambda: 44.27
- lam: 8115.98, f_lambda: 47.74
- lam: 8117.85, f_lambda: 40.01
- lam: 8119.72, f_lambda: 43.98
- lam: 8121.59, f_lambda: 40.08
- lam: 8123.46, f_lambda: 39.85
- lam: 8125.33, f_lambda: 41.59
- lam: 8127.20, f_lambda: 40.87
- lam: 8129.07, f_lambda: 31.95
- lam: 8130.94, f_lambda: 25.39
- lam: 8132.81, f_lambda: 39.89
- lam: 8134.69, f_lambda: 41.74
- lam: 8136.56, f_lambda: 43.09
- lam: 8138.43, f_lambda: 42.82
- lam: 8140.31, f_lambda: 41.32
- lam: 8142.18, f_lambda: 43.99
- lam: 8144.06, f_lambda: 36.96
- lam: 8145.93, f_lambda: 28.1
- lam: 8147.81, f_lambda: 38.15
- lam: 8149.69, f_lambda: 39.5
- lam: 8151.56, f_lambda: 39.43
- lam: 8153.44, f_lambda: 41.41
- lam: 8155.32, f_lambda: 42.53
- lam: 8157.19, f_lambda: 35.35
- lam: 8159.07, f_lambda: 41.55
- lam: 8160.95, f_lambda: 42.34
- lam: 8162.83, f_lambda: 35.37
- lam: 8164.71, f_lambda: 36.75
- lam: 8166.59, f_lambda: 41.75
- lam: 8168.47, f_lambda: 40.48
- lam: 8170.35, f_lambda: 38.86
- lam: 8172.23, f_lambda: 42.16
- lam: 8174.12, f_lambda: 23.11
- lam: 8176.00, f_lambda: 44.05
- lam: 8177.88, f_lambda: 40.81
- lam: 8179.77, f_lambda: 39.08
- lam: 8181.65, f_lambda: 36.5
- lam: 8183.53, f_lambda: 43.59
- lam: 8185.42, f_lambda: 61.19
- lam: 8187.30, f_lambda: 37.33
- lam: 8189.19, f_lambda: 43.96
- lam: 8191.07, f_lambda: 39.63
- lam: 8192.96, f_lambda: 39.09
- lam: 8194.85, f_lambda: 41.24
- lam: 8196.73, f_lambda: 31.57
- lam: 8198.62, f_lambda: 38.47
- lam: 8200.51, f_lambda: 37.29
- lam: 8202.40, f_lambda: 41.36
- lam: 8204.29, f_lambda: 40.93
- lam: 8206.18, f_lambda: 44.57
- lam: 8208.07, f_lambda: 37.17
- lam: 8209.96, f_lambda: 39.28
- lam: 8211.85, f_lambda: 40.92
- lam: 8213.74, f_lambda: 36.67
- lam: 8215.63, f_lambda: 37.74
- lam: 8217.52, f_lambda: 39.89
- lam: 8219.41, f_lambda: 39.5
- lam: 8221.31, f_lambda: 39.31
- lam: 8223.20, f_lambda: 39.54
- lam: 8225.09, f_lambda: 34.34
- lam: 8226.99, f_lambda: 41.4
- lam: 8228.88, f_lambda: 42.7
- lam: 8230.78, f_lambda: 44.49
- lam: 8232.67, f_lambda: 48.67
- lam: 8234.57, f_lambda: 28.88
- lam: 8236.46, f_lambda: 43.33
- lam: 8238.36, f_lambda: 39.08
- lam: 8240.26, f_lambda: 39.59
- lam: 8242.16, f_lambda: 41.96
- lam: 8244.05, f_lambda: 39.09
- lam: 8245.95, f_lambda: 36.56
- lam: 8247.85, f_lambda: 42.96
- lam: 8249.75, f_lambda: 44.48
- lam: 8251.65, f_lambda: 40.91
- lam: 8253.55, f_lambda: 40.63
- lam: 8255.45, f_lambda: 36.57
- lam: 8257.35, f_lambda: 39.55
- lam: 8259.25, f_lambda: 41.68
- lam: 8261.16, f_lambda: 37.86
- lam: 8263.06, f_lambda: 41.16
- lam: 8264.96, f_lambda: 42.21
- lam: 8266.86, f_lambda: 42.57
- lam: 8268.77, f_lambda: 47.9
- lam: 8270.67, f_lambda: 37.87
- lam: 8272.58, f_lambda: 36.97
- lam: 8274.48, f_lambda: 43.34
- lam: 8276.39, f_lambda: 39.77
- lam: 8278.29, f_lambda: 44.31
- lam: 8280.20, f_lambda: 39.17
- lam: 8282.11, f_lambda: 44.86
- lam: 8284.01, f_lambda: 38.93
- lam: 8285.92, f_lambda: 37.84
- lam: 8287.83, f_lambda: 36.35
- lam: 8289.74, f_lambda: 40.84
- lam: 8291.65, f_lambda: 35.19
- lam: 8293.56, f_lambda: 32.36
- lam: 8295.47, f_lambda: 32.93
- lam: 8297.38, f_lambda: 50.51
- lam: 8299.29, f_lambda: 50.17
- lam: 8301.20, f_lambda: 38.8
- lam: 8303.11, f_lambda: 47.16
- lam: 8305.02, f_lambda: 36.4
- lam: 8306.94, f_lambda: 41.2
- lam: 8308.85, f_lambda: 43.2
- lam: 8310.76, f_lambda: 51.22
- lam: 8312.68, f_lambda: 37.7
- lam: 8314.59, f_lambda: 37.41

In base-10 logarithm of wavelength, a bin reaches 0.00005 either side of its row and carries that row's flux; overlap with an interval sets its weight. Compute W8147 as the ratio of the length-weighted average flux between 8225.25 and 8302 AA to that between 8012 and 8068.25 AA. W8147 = 1.0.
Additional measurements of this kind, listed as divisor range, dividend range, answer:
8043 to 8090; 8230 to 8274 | 1.04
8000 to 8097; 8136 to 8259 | 1.00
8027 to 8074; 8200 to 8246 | 1.00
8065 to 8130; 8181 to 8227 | 1.02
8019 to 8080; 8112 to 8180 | 0.99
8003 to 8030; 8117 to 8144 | 0.97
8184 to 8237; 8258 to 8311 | 1.02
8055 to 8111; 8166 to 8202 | 1.04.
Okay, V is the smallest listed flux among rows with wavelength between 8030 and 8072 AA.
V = 30.56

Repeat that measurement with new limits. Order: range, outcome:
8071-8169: 24.74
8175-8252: 28.88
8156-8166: 35.35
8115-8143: 25.39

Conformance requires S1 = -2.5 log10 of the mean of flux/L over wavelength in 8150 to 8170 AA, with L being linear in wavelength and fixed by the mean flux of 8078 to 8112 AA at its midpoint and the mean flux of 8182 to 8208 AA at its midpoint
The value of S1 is 0.02 mag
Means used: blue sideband 38.9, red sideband 41.3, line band 39.7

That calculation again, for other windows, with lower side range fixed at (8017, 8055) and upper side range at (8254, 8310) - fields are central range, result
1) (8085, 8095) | 0.07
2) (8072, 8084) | 0.06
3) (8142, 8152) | 0.10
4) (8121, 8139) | 0.06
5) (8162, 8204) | 0.03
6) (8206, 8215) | 0.04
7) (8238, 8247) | 0.04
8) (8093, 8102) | 0.11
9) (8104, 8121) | -0.01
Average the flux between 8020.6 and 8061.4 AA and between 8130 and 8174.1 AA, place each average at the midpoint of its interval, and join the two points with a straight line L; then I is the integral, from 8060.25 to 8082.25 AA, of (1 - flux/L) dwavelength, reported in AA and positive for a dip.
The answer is 1.5 AA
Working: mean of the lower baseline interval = 40.6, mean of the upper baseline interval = 38.7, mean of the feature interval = 37.5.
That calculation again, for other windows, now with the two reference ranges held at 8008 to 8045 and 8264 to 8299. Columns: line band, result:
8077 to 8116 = 1.18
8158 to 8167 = 0.26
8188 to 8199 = 0.42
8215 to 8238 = 0.27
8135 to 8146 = 0.05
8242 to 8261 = 0.08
